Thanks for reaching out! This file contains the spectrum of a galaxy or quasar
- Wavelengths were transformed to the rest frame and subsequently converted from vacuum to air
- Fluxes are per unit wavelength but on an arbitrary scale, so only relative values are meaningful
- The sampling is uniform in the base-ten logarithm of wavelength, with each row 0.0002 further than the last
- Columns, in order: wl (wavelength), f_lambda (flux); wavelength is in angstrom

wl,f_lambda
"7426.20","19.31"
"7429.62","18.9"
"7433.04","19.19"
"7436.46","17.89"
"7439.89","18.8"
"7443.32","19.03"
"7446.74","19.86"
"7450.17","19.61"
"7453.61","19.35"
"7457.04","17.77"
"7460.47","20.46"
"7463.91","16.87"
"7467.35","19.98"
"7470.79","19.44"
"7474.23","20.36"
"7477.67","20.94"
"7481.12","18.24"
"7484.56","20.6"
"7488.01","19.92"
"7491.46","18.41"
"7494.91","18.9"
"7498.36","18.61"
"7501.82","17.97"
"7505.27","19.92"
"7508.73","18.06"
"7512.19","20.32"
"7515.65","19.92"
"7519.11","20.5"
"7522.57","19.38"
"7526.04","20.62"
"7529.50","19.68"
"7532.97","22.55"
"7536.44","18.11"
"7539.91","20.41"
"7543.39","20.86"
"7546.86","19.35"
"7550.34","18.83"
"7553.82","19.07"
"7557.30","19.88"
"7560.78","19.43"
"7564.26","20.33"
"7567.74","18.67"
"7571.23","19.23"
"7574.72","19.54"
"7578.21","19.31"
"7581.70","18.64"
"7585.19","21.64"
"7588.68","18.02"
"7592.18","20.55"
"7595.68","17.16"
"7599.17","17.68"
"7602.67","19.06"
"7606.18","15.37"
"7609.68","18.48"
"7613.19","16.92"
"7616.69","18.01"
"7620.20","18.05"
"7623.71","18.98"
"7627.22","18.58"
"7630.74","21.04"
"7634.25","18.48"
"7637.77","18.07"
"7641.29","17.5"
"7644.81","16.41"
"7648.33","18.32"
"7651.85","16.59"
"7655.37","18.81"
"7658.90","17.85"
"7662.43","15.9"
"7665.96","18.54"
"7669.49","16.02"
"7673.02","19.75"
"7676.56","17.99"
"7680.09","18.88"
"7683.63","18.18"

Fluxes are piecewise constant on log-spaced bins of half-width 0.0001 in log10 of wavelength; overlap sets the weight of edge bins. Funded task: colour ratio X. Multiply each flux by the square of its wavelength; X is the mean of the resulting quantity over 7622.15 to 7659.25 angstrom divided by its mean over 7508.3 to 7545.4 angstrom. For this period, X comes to 0.9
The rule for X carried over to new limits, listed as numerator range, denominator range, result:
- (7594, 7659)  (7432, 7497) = 0.97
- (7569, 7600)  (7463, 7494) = 1.01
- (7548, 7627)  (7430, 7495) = 1.01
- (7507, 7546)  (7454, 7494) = 1.05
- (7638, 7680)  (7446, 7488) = 0.96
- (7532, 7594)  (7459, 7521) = 1.03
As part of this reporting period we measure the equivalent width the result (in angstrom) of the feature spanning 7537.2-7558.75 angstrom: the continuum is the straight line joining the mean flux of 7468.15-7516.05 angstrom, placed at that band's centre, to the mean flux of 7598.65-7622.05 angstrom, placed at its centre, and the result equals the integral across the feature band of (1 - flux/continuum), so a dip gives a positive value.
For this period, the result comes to -1.3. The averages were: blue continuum 19.4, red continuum 17.7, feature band 19.7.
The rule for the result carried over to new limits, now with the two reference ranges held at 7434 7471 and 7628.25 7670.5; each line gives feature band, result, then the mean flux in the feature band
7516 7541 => -2.17 angstrom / 20.2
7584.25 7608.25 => -0.32 angstrom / 18.4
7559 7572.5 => -0.81 angstrom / 19.4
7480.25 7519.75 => -1.18 angstrom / 19.3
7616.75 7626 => -0.22 angstrom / 18.4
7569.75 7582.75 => -0.67 angstrom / 19.2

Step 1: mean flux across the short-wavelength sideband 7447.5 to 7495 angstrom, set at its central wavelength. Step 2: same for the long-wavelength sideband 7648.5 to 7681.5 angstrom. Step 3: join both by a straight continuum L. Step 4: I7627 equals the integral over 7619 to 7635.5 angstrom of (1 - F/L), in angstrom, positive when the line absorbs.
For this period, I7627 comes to -0.9 angstrom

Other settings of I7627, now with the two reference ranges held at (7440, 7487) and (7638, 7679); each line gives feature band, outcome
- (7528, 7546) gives -1.5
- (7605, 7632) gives -0.3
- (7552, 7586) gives -2.0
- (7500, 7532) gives -1.2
